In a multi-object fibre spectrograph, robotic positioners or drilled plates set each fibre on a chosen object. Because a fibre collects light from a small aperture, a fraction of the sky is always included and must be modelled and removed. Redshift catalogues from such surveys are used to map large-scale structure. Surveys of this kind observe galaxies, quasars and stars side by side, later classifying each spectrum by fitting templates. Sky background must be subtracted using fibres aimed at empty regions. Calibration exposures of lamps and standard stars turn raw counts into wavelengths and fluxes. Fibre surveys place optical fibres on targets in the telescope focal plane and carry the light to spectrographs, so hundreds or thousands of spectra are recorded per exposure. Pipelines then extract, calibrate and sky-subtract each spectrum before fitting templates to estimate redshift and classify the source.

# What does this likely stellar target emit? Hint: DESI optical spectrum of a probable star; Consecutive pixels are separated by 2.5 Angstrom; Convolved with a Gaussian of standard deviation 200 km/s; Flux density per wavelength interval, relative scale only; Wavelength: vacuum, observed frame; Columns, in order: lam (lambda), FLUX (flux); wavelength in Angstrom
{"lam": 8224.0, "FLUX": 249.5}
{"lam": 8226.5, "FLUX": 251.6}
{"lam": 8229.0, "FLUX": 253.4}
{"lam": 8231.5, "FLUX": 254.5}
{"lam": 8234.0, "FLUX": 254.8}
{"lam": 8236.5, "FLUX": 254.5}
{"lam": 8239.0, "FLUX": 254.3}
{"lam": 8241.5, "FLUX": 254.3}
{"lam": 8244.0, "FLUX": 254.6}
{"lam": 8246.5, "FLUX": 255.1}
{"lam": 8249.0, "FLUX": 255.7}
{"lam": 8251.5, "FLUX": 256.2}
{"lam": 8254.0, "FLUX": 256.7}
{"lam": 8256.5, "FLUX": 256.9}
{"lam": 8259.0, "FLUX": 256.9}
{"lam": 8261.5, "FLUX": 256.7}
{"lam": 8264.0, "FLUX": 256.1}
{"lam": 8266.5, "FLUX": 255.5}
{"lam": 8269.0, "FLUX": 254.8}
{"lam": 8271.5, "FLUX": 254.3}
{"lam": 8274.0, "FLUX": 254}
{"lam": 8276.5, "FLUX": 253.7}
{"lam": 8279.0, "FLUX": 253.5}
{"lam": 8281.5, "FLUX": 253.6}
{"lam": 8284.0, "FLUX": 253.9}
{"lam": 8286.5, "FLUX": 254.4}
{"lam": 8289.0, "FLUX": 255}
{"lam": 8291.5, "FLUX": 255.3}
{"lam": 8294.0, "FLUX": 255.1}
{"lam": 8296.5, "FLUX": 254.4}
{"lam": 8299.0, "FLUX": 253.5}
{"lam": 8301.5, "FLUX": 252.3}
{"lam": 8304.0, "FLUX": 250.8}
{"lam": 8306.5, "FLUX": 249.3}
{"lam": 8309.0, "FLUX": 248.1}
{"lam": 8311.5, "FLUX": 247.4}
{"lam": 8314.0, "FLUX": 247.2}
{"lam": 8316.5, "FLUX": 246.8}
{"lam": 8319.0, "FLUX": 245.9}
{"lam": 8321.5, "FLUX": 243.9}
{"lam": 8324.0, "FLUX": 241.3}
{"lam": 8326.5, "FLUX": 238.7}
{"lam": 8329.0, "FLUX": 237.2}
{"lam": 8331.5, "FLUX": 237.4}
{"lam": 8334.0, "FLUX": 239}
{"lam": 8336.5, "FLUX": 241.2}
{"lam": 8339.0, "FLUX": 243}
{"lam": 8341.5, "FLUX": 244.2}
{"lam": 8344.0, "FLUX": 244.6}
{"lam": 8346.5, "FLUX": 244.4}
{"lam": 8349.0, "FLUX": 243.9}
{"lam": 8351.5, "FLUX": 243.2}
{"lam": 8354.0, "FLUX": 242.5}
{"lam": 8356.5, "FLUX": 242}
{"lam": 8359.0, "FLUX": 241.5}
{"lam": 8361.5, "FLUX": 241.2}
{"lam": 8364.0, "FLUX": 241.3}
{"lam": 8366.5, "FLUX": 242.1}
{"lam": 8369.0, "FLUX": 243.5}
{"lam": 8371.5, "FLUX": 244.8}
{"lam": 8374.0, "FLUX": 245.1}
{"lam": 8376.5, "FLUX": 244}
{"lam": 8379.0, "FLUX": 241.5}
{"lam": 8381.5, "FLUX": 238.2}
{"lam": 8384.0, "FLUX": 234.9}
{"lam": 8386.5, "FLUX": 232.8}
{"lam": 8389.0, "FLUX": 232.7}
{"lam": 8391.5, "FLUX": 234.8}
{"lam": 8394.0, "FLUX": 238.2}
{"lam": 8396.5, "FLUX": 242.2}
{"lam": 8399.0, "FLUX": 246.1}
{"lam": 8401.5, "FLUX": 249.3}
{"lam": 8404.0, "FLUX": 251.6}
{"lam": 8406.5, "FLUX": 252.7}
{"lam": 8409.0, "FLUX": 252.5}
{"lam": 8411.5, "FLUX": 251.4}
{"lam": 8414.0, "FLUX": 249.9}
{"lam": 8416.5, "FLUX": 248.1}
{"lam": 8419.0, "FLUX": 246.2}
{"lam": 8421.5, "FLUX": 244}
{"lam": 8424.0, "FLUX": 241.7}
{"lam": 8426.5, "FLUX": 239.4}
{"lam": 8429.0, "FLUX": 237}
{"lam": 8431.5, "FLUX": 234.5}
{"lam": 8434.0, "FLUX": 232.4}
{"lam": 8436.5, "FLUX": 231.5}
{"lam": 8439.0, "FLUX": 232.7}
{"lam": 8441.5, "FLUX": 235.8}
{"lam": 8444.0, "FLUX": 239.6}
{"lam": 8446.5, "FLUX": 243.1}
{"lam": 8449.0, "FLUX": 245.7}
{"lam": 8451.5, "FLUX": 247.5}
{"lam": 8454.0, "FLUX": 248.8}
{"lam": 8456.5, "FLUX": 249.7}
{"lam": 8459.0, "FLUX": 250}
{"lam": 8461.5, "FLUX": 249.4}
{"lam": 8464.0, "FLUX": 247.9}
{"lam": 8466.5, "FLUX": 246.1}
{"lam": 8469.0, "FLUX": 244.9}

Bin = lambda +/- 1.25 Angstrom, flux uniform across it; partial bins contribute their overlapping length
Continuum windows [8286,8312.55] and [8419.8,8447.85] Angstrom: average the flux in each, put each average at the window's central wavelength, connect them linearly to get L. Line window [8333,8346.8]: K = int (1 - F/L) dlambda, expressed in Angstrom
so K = 0.3 Angstrom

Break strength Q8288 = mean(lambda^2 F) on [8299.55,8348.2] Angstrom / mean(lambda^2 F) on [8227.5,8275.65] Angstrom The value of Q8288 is 0.97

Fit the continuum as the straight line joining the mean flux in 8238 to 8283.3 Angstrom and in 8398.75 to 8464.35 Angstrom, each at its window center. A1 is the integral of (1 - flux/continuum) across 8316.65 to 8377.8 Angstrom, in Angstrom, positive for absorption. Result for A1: 1.8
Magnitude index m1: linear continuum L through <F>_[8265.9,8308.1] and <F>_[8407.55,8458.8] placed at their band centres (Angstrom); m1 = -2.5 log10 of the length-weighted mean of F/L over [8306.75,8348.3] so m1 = 0.03 mag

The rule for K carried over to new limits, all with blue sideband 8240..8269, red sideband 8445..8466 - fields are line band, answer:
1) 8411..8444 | 1.2 Angstrom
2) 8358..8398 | 1.7 Angstrom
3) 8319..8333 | 0.7 Angstrom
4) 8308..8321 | 0.3 Angstrom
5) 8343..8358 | 0.5 Angstrom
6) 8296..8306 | 0.1 Angstrom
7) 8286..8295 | 0.0 Angstrom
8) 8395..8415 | 0.0 Angstrom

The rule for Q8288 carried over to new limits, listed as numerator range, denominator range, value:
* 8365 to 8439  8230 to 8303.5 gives 0.98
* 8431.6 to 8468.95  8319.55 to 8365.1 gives 1.03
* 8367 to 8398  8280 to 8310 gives 0.97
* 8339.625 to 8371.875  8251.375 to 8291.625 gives 0.97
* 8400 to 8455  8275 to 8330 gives 1.00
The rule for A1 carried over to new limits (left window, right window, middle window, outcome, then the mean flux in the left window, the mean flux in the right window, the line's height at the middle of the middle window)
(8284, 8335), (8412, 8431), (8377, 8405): 0.5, 248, 244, 245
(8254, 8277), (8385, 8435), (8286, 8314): 0.1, 256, 243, 253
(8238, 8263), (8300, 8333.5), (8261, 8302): -0.6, 256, 245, 251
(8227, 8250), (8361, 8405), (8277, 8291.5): -0.2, 254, 241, 250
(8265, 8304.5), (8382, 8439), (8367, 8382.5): 0.1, 254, 242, 245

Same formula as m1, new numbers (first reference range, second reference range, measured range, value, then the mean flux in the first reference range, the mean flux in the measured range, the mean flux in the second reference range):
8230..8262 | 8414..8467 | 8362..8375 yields 0.02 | 255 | 243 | 243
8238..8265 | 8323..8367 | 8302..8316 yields -0.01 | 256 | 249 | 242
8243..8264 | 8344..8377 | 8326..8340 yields 0.03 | 256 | 239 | 243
